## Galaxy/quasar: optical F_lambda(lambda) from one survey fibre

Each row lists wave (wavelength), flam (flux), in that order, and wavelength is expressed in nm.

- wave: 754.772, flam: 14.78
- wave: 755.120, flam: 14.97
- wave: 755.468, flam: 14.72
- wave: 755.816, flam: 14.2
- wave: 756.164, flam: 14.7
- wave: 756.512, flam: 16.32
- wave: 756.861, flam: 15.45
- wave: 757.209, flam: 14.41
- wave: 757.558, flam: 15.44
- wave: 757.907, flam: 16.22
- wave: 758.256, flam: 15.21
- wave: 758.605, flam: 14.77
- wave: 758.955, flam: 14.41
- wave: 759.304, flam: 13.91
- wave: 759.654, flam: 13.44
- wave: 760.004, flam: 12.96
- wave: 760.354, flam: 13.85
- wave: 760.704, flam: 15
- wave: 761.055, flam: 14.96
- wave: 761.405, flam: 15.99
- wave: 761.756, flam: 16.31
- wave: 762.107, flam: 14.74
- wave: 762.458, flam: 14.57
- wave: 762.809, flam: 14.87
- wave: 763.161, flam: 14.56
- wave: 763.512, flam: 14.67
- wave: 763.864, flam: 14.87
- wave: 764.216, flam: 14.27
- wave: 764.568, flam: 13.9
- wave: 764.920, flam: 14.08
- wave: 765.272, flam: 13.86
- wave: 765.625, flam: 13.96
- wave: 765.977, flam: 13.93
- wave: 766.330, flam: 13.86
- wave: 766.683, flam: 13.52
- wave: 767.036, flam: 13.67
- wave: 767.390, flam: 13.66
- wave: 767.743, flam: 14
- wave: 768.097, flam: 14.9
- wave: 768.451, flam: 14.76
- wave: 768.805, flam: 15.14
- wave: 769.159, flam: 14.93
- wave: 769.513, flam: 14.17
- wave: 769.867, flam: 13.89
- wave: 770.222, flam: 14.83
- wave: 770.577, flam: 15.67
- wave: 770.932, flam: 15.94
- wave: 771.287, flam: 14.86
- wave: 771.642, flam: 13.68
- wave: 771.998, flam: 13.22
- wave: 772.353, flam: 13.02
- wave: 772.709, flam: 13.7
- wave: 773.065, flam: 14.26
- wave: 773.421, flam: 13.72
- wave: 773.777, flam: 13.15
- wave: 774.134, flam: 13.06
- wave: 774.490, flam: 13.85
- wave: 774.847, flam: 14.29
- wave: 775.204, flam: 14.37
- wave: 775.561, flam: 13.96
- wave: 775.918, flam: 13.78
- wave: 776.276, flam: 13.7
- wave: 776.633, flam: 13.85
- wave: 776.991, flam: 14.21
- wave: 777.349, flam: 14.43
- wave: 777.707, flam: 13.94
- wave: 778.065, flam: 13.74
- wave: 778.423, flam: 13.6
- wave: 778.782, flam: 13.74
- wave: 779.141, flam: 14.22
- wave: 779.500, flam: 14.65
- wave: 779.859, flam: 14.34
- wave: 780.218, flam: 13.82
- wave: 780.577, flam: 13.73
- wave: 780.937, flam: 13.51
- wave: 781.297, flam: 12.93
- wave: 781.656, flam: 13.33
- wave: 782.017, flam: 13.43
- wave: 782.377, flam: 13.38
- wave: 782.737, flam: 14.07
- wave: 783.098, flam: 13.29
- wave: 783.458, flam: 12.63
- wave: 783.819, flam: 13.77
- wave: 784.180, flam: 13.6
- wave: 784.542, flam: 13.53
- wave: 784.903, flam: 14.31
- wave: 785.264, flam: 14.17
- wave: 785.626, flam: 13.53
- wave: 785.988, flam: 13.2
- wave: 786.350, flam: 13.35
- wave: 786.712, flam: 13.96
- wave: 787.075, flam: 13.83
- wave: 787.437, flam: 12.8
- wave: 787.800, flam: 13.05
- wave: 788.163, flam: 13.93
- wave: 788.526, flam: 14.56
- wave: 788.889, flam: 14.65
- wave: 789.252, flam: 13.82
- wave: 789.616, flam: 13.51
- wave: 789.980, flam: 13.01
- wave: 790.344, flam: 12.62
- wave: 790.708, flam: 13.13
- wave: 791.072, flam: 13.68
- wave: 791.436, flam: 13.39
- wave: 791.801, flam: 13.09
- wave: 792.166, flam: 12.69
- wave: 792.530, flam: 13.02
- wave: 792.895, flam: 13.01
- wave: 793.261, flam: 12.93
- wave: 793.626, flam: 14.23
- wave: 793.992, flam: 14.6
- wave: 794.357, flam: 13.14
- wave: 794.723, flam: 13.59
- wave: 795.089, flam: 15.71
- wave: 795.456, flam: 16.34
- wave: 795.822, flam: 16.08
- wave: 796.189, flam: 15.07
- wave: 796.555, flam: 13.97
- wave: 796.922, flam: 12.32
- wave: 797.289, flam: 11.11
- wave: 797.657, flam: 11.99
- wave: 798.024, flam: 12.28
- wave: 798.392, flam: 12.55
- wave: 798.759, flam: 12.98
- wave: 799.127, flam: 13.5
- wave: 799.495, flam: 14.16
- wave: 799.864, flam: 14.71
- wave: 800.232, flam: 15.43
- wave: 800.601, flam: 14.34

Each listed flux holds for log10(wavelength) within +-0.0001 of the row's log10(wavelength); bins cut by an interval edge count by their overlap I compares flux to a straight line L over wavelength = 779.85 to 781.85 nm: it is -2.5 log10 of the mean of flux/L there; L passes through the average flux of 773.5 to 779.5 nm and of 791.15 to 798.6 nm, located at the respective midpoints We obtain 0.021 mag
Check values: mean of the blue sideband 13.9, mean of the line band 13.5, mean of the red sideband 13.6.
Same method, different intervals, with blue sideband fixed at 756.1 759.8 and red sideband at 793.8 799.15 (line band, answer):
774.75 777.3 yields 0.02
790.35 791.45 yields 0.05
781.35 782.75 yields 0.06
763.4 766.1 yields 0.04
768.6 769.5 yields -0.02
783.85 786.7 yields 0.03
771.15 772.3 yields 0.05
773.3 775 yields 0.06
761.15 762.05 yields -0.07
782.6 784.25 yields 0.05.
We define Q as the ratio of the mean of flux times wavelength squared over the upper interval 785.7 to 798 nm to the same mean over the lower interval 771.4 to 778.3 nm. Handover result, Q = 1.03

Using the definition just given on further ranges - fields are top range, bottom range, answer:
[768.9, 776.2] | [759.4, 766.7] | 1.01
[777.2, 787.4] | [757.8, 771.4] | 0.99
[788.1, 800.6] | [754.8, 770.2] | 1.02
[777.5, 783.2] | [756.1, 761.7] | 0.98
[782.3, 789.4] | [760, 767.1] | 1.00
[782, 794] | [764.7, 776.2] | 1.00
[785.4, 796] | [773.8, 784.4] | 1.03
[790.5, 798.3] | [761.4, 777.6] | 1.02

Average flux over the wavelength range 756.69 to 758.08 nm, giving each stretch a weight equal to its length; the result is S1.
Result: 15.4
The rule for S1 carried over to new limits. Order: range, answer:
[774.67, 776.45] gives 14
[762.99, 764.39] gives 14.6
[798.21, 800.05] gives 13.6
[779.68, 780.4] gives 14.1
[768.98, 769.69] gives 14.6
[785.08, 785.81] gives 13.9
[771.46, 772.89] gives 13.4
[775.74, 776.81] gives 13.8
